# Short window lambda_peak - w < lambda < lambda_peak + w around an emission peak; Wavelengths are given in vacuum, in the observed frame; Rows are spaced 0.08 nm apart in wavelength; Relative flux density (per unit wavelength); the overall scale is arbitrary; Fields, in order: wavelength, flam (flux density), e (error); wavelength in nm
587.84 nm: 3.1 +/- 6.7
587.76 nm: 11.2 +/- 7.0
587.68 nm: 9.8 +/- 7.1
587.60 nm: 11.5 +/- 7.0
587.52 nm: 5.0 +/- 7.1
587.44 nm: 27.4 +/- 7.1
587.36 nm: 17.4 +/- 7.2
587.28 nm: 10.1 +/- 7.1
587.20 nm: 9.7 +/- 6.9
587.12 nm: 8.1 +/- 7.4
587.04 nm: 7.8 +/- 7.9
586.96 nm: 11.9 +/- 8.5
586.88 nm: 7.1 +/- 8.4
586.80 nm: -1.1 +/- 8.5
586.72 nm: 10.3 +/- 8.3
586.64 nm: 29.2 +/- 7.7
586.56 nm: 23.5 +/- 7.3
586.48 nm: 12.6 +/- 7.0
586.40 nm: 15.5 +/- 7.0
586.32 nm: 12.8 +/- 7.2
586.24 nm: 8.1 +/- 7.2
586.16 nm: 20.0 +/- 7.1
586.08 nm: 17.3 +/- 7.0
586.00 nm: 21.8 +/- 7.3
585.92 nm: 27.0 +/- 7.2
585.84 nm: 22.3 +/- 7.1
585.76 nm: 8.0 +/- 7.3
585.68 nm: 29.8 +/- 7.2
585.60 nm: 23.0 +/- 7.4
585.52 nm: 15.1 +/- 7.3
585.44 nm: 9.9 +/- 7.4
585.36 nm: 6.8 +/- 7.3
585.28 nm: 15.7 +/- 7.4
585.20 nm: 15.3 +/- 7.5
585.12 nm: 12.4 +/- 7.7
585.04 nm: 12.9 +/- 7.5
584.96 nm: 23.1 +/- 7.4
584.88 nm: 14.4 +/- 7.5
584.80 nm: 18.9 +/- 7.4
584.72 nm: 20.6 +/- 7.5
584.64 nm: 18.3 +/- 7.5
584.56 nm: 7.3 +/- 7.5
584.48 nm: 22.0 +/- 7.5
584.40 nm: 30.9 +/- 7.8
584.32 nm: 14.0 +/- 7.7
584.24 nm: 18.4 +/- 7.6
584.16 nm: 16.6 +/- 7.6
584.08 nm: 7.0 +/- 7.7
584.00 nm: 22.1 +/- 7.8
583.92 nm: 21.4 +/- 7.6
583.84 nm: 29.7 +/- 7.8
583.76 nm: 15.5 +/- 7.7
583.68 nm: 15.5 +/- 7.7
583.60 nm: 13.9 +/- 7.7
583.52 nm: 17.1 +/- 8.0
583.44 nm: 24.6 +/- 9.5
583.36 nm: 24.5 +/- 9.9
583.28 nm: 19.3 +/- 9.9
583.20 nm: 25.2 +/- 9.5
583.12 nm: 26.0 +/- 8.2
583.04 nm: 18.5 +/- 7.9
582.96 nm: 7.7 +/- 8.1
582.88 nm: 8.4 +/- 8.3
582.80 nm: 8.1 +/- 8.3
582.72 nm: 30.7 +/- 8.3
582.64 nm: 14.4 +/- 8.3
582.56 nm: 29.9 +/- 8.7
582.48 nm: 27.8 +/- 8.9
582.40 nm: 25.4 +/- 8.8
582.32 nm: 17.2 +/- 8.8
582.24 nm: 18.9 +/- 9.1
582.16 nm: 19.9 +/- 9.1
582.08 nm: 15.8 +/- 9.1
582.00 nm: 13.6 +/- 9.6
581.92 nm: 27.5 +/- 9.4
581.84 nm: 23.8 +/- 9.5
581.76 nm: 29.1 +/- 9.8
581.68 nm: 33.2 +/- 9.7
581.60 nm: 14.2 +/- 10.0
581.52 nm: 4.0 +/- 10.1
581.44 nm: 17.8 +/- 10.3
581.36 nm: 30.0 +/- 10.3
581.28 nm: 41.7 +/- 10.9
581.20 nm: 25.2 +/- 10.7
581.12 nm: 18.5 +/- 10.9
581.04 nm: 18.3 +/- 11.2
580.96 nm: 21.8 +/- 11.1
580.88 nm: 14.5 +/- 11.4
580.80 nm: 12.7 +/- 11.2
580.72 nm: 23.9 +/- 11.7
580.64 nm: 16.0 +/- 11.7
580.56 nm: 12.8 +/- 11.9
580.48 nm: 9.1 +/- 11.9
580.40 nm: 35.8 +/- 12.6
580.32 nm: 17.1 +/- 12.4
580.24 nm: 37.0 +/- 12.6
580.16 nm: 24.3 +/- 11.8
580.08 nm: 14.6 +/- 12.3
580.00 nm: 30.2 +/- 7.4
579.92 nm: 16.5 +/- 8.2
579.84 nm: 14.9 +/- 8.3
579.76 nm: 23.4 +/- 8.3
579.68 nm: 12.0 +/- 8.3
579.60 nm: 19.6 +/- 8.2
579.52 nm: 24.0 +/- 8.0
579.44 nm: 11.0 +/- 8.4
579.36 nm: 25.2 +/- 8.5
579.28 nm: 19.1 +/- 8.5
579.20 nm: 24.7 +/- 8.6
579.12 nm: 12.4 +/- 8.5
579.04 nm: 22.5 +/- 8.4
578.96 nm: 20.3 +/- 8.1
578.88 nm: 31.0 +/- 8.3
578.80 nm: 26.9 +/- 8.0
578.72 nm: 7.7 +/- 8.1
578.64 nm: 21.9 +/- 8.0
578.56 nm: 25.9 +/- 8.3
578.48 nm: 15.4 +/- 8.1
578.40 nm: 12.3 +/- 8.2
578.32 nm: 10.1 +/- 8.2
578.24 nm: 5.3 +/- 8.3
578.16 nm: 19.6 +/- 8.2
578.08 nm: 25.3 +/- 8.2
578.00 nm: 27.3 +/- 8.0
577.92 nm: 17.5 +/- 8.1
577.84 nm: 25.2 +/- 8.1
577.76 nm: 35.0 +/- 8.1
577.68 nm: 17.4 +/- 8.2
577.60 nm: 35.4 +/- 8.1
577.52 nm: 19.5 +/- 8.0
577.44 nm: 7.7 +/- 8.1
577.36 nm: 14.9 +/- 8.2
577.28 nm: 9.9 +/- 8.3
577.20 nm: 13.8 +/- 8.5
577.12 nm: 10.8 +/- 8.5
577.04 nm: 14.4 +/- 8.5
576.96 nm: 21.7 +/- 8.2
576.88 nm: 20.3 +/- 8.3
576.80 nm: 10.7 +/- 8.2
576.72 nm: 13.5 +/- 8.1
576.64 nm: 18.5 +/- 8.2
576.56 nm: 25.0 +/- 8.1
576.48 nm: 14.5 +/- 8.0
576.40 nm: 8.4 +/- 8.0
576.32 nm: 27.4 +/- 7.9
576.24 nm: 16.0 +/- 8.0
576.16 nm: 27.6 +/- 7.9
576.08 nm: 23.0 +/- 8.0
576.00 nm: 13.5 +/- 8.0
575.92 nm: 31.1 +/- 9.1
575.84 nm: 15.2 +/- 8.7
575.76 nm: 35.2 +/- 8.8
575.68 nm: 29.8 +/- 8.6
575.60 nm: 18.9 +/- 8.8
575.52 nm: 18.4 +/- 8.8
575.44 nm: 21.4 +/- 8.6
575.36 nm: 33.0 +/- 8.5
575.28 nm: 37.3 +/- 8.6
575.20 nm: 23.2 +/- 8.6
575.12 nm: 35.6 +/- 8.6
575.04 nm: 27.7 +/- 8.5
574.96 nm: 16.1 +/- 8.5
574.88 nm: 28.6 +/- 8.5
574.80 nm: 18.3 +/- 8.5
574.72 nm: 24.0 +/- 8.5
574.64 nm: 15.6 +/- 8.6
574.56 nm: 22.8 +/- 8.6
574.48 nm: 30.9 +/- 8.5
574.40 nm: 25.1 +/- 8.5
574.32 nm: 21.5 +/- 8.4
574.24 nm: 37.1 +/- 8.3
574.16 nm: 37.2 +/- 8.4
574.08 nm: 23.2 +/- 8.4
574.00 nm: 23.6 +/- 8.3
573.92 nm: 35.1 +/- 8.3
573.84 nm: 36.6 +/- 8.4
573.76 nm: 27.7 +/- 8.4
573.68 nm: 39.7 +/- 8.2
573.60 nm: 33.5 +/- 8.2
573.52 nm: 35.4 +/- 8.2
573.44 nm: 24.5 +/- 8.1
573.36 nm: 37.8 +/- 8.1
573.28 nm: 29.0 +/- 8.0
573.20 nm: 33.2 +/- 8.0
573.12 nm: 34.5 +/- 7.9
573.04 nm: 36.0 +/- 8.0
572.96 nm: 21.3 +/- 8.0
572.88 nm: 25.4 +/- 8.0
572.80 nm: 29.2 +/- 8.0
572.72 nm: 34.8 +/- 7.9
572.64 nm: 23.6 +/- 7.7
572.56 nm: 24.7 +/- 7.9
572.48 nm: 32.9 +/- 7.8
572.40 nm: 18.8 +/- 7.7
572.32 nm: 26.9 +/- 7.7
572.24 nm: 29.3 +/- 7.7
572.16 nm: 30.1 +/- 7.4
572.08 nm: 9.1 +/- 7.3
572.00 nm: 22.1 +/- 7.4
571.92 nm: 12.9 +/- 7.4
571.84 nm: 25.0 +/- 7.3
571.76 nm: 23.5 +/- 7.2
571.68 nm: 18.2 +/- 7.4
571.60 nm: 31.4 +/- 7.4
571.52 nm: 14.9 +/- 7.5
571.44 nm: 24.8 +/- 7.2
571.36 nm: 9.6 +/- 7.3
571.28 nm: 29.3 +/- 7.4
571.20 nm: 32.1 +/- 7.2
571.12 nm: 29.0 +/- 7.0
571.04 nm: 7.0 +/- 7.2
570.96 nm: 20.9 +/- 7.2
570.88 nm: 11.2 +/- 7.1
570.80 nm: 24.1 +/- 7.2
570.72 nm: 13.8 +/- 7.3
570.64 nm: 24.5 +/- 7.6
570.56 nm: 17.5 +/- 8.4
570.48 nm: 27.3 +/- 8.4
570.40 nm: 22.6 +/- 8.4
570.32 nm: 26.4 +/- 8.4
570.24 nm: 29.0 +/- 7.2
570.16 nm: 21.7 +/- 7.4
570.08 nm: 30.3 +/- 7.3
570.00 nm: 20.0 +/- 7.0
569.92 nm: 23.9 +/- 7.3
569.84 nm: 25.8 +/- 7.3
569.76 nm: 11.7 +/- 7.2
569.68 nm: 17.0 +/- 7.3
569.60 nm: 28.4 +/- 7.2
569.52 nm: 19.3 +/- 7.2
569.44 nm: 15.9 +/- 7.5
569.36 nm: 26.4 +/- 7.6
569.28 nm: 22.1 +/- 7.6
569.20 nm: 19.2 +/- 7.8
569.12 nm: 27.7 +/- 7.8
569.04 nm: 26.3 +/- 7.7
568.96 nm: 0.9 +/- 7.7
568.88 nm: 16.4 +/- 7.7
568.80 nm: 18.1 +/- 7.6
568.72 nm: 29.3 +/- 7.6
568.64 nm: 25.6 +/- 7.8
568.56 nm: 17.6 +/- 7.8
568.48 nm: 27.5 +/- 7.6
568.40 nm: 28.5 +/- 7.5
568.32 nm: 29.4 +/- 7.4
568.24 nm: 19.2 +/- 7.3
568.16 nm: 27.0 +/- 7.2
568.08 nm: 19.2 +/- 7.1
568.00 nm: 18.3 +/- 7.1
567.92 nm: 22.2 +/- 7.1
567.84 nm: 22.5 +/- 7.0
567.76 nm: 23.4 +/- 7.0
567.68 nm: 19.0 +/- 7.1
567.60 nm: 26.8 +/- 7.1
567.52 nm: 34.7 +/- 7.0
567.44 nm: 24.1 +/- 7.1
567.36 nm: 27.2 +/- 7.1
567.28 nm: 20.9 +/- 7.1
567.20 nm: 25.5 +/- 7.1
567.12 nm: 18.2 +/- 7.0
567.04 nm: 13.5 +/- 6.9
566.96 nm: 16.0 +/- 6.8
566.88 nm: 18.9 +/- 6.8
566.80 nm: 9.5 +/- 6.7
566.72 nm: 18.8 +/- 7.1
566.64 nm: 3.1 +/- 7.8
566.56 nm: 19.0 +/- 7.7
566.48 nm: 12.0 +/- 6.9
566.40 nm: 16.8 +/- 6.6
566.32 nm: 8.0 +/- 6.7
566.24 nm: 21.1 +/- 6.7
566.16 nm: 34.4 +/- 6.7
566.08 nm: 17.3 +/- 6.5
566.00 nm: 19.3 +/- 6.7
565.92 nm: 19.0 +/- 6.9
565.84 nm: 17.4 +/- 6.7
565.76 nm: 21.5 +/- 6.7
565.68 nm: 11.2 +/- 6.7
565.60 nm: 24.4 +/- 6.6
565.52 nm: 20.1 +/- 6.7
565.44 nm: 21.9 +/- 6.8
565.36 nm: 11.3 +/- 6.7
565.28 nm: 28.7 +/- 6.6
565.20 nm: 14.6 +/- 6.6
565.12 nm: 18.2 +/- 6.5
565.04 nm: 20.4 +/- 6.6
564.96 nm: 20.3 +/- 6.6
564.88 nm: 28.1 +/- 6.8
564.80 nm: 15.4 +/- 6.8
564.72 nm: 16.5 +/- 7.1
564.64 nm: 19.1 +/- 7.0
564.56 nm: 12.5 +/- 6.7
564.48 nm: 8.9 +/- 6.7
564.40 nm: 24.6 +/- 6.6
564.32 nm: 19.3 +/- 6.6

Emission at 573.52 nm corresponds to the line C III]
